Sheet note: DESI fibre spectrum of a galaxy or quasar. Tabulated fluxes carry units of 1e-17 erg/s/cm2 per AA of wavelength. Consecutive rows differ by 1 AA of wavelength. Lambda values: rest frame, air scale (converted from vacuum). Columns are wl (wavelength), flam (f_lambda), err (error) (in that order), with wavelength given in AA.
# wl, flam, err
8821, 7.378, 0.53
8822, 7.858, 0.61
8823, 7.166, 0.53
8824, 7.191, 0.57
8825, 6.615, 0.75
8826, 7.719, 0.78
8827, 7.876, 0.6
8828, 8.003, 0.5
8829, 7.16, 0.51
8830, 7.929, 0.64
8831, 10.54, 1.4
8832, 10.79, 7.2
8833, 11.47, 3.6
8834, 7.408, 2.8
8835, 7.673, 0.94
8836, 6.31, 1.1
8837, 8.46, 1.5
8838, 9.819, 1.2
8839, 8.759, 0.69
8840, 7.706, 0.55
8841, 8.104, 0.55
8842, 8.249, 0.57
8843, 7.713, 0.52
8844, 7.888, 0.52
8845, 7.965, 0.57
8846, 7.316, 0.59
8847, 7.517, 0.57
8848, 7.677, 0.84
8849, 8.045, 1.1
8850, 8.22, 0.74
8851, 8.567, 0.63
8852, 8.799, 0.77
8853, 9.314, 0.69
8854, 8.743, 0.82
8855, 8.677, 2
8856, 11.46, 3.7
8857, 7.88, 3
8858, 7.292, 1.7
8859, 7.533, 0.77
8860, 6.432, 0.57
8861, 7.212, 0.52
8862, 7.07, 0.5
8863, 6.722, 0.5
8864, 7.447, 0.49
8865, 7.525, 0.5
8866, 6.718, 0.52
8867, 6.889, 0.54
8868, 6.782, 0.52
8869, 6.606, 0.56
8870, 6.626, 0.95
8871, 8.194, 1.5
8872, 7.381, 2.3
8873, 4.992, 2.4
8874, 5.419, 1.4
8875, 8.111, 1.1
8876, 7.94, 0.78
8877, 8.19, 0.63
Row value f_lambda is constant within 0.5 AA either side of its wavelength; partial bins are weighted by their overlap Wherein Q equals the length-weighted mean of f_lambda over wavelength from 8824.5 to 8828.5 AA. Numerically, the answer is 7.55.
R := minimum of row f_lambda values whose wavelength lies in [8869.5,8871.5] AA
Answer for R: 6.626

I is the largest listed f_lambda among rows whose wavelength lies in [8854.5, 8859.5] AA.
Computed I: 11.46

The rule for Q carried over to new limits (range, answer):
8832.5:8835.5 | 8.85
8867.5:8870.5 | 6.67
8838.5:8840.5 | 8.23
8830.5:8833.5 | 10.9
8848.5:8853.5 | 8.59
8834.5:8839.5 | 8.2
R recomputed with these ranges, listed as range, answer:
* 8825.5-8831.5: 7.16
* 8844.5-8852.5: 7.316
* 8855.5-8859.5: 7.292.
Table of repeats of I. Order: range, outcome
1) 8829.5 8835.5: 11.47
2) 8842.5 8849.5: 8.045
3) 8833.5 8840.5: 9.819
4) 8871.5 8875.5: 8.111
